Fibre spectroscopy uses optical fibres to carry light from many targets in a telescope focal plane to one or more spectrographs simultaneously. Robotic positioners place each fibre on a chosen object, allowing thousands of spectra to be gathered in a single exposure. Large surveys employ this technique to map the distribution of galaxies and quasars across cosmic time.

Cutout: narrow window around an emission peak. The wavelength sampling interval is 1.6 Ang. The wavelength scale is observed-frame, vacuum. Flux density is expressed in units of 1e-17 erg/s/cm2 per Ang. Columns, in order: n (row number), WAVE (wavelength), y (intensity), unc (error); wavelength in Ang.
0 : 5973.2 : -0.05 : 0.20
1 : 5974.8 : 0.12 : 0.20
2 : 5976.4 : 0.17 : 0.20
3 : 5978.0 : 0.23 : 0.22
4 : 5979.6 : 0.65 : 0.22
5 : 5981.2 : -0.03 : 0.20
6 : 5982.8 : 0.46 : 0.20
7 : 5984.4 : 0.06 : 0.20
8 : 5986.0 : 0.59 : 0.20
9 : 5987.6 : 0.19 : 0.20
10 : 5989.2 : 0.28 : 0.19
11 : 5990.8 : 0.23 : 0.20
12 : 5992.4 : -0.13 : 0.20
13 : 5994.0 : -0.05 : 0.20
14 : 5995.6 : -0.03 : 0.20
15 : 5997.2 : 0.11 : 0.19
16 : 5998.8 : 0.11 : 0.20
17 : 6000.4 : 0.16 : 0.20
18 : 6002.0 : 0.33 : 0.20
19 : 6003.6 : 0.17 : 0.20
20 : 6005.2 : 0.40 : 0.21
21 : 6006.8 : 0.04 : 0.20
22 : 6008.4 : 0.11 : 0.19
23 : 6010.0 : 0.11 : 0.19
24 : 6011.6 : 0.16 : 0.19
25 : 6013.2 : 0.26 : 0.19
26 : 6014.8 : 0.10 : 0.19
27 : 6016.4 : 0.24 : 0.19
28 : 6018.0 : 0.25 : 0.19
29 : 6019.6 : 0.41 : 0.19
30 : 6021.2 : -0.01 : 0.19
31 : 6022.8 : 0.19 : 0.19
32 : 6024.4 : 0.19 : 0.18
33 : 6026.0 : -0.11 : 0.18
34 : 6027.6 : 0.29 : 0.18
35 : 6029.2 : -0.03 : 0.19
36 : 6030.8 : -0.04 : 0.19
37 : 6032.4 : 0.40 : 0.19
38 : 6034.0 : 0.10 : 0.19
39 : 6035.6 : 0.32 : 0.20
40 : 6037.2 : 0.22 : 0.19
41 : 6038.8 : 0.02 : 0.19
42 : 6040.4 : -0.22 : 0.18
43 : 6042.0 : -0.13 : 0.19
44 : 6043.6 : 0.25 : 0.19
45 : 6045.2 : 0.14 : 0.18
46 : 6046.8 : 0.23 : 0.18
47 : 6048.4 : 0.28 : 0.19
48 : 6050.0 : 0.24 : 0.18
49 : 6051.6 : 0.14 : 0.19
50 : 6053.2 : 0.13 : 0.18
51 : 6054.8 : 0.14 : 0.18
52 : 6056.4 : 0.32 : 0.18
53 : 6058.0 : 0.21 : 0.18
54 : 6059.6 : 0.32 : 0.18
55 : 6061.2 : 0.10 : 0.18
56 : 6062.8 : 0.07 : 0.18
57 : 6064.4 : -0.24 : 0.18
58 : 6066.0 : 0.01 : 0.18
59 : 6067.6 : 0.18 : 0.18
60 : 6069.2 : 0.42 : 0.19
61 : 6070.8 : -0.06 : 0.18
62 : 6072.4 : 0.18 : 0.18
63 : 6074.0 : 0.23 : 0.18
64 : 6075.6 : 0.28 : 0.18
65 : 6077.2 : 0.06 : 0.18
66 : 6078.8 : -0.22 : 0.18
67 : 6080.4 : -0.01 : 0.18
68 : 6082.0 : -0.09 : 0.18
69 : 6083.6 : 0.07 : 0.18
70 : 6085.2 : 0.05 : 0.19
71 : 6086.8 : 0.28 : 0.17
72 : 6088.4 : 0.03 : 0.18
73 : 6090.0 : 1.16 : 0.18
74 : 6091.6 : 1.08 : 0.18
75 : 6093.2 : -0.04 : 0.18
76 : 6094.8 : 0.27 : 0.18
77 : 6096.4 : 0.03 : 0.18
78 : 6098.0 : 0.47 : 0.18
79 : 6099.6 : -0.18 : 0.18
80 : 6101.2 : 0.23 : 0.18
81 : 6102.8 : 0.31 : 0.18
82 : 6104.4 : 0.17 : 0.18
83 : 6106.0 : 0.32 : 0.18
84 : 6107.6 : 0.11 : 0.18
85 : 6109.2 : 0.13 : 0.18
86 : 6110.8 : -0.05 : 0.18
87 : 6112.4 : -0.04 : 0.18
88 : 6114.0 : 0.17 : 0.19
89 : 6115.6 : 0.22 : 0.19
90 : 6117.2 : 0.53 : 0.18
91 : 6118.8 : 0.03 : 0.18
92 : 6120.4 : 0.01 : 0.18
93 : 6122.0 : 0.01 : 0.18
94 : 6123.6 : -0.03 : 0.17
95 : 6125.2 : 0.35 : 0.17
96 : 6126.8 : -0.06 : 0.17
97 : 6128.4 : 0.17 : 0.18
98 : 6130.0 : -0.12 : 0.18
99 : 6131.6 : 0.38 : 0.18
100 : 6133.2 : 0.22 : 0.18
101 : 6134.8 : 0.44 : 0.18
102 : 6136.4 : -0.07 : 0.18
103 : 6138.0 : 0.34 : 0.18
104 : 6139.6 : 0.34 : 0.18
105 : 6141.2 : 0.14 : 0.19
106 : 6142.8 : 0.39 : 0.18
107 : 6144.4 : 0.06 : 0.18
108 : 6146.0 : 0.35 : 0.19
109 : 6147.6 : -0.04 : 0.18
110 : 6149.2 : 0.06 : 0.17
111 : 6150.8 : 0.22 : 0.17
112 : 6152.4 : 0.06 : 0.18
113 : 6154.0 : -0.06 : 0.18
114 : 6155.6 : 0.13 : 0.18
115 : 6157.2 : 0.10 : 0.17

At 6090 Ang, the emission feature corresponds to [O III] 5007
